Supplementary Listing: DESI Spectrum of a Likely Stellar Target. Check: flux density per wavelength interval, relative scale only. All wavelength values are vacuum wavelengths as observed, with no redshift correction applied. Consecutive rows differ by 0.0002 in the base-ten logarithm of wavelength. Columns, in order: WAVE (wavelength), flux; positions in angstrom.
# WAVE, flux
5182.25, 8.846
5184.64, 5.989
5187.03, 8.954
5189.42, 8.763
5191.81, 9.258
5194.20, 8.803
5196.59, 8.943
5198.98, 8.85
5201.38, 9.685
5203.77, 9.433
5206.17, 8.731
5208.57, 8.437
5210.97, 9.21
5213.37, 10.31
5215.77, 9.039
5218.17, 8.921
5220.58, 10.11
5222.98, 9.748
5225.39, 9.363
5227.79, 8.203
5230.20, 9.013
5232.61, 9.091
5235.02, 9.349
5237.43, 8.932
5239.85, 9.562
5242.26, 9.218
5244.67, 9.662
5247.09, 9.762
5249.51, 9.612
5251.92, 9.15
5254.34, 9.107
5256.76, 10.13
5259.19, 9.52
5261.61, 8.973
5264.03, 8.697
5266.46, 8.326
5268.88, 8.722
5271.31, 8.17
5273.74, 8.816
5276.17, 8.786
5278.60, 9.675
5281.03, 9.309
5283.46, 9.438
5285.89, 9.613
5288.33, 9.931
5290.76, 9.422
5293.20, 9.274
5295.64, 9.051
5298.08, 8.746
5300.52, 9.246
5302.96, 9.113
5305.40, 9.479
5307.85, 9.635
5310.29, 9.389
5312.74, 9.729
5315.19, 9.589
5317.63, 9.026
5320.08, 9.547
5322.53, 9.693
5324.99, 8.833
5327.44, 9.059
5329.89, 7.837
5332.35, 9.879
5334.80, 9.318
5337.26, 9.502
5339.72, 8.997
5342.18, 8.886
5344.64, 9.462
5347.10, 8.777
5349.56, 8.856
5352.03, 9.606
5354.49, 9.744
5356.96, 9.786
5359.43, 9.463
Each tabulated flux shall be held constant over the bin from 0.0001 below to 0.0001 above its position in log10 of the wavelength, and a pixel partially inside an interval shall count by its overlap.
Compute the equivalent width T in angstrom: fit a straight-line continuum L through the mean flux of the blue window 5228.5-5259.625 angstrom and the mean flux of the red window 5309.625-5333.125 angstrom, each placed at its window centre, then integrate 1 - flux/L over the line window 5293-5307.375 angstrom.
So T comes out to 0.17 angstrom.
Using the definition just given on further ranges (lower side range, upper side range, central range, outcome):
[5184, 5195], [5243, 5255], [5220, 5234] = -0.20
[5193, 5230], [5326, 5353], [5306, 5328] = -0.69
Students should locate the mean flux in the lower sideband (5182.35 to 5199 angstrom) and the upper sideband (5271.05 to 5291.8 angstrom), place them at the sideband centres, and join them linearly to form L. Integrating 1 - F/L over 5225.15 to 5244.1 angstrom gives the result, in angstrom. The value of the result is -0.4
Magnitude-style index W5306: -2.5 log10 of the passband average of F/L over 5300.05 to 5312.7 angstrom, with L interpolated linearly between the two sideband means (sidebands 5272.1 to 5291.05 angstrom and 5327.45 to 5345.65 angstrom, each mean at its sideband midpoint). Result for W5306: -0.020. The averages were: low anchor 9.35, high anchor 9.12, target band 9.41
